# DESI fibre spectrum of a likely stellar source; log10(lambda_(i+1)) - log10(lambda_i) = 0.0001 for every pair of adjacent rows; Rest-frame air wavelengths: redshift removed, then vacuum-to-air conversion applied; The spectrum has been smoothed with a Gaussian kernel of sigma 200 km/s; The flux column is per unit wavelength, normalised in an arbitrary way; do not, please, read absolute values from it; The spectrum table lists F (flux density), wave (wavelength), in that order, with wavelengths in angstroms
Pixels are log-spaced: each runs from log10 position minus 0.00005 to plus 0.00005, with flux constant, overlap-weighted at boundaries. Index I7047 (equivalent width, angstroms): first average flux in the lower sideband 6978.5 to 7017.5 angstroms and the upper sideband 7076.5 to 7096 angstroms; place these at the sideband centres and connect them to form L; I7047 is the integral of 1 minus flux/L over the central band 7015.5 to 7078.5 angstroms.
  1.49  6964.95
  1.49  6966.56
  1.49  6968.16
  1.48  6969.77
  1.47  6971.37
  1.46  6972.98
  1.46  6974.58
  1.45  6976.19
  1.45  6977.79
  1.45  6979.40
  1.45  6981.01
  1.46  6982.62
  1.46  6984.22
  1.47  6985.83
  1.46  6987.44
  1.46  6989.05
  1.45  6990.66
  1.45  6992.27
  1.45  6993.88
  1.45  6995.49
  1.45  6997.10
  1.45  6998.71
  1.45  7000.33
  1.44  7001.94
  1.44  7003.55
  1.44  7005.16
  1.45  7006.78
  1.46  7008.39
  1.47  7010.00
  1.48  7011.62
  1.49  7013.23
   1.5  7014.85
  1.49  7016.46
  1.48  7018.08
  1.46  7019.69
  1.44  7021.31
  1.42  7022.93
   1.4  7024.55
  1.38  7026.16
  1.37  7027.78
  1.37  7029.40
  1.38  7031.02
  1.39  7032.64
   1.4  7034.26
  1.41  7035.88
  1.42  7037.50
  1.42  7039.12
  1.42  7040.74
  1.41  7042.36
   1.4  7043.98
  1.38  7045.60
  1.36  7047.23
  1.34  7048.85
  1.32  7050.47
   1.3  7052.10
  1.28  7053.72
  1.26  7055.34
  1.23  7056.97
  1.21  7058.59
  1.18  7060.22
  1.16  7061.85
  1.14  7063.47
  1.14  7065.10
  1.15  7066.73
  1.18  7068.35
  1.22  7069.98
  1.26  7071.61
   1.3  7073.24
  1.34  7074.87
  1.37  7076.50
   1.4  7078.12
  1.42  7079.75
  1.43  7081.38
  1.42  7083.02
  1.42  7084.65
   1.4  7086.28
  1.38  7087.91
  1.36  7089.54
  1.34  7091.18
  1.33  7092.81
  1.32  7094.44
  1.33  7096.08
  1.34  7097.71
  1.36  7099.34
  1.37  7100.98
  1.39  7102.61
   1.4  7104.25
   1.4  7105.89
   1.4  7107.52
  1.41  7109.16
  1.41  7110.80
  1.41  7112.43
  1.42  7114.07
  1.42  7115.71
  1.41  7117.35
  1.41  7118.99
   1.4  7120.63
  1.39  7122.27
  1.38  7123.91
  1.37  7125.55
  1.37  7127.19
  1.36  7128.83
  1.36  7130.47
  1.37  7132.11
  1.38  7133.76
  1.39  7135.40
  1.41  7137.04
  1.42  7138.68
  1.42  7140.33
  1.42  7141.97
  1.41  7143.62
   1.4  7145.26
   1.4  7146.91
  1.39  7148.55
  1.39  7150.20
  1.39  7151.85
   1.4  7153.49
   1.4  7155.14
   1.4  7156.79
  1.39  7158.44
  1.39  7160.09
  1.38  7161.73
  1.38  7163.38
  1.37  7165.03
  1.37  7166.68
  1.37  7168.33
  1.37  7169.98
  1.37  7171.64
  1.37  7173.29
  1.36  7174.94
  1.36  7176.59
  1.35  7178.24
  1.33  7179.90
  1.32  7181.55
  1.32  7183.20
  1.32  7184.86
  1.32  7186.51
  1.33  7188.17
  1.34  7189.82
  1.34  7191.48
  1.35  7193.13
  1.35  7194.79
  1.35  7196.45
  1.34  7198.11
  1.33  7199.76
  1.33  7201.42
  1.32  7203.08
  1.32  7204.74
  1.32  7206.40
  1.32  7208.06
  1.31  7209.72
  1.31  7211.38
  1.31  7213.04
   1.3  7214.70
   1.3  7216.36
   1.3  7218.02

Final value 3.7 angstroms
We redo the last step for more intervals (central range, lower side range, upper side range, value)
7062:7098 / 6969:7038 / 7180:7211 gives 2.2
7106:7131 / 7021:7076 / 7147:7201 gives -1.0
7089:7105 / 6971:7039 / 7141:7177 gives 0.6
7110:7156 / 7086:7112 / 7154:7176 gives -0.7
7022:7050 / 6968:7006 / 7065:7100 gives 0.0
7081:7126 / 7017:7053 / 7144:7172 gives 0.1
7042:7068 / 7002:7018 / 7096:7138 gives 3.1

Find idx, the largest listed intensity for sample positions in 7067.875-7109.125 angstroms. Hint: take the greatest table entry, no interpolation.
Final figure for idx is 1.43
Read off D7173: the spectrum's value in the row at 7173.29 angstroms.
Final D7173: 1.37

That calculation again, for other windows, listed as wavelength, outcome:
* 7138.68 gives 1.42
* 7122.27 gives 1.39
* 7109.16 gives 1.41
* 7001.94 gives 1.44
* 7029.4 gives 1.37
